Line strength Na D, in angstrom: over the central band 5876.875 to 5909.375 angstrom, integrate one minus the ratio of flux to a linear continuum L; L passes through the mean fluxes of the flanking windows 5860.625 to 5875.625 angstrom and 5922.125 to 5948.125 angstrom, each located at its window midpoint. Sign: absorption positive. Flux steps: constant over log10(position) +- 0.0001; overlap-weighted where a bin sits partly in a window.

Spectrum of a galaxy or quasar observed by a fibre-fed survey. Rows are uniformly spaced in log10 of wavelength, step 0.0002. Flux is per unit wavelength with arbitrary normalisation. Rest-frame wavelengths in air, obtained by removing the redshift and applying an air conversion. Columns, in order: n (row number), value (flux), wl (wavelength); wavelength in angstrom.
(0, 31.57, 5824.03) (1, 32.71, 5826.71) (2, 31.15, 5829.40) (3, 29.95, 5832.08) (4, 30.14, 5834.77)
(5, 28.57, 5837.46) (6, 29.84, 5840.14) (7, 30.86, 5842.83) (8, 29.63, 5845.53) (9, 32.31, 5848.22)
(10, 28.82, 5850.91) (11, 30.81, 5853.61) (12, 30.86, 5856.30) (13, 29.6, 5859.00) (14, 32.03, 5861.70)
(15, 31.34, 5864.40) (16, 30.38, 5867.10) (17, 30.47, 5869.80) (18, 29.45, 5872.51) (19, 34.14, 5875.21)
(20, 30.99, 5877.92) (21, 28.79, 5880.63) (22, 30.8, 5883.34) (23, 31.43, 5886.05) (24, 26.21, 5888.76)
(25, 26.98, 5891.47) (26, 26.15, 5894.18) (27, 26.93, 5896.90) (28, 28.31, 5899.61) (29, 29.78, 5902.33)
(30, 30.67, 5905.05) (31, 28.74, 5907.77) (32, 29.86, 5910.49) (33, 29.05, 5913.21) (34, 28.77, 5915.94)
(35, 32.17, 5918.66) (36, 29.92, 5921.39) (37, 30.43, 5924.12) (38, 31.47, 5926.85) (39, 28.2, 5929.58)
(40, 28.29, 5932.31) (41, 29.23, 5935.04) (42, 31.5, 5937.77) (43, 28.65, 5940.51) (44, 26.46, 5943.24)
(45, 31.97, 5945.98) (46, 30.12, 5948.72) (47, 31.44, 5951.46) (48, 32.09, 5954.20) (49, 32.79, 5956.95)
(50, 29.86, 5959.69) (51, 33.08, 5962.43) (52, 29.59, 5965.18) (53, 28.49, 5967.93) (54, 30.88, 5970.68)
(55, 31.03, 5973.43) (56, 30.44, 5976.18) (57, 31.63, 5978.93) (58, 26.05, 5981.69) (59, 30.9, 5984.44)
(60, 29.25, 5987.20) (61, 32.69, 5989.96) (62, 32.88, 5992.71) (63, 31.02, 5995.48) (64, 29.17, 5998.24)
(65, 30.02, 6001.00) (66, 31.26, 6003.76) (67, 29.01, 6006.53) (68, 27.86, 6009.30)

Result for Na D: 1.86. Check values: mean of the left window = 31.1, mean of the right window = 29.6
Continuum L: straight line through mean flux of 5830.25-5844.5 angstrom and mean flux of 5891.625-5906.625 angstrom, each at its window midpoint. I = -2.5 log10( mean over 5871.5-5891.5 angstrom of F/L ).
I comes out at -0.05 mag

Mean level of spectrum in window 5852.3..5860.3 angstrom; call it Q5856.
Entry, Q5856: 30.4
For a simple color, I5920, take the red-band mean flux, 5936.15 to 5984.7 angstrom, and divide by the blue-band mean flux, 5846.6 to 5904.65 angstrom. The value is 1.0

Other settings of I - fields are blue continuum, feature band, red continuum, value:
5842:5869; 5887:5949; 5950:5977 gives 0.062 mag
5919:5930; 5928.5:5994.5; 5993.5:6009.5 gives -0.006 mag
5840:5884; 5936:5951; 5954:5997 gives 0.032 mag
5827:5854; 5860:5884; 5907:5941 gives -0.029 mag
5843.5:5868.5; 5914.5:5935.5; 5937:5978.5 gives 0.028 mag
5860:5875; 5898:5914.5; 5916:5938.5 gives 0.036 mag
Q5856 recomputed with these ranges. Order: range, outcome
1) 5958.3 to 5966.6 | 30.8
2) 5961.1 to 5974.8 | 30.6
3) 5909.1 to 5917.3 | 29.2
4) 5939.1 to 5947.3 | 29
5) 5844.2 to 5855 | 30.4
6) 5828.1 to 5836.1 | 30.4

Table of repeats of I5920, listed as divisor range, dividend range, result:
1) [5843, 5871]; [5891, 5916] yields 0.93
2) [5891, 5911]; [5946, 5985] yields 1.08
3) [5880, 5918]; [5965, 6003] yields 1.05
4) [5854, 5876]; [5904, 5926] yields 0.97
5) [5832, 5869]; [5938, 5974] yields 1.00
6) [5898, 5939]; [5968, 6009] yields 1.02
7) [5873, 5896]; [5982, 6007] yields 1.04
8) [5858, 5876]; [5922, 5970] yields 0.98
